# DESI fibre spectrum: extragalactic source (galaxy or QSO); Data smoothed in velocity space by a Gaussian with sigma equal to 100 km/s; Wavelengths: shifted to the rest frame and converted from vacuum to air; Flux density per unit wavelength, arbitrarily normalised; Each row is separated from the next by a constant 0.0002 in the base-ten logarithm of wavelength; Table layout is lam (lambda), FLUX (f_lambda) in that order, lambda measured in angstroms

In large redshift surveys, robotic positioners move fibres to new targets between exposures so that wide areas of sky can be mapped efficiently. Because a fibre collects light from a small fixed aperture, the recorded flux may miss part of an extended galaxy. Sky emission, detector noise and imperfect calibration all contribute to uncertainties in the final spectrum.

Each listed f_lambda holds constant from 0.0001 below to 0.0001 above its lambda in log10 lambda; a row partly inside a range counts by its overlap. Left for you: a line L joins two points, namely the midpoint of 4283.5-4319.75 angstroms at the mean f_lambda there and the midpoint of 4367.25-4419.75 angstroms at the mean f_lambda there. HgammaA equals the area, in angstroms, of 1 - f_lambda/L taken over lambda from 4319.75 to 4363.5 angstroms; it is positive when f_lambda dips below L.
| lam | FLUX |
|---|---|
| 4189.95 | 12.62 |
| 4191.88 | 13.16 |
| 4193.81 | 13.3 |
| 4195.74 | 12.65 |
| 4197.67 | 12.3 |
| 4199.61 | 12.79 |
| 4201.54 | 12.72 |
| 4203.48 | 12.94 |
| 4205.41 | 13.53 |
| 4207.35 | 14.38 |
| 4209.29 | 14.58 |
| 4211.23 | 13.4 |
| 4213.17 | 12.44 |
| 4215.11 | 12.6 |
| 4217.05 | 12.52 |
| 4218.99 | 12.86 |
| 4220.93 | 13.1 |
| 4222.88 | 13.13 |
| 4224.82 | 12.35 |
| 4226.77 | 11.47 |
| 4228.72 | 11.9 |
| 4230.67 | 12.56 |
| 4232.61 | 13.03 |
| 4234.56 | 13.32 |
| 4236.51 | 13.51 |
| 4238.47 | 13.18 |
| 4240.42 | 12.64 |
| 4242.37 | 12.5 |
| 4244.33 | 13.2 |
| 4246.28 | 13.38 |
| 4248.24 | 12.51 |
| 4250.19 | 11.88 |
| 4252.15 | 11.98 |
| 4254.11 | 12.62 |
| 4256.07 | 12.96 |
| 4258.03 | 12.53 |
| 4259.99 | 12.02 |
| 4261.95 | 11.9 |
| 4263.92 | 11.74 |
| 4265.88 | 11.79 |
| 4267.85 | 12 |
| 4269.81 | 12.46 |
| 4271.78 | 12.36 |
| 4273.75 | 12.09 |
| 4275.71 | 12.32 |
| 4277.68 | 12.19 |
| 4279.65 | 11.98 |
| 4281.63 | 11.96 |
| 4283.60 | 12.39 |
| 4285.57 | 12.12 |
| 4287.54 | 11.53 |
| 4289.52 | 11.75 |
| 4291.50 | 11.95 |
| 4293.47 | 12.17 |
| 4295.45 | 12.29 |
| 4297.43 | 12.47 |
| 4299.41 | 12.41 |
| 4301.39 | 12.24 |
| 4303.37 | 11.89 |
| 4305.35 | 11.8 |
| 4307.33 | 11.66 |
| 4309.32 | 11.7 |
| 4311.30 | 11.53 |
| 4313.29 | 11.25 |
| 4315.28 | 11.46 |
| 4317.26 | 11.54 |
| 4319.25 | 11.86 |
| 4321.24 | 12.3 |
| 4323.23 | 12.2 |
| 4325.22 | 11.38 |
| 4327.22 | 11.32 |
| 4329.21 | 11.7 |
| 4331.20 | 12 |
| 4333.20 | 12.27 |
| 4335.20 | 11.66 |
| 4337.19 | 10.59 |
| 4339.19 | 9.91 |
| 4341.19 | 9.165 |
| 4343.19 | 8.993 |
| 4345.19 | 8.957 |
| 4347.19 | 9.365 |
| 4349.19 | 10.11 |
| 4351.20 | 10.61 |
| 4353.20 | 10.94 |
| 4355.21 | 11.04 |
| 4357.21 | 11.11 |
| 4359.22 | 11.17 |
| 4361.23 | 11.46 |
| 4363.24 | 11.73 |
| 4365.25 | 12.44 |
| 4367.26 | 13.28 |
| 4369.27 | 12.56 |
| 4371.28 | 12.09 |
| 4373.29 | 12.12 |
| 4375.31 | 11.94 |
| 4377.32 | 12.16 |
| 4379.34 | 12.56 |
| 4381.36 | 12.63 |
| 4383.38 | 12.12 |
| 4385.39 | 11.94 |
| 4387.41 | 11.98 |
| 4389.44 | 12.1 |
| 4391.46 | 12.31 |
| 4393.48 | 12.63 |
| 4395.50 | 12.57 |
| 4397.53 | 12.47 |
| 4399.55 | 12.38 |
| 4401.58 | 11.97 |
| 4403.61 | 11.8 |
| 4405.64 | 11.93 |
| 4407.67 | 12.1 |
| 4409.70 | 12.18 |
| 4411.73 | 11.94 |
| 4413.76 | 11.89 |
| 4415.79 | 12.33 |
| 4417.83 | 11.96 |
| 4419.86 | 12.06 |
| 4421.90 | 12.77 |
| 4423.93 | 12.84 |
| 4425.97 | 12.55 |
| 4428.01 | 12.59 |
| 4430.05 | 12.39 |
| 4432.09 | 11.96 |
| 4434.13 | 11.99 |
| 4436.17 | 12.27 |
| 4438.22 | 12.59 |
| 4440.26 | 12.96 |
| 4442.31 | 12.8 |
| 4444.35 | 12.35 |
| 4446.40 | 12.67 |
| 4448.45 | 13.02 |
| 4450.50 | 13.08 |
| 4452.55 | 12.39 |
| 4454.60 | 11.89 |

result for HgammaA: 4.07 angstroms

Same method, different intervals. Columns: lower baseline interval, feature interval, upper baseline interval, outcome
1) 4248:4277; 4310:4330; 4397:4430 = 0.9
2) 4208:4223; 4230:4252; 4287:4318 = -0.2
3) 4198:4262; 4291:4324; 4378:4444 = 1.8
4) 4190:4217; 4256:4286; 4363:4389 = 1.5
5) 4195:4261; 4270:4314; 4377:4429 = 2.1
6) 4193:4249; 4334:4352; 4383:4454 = 3.7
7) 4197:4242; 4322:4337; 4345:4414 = 0.5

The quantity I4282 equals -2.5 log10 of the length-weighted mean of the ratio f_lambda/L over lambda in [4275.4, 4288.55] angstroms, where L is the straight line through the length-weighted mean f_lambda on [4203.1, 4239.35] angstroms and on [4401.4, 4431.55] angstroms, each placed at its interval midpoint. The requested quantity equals 0.06 mag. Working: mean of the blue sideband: 13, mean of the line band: 12.1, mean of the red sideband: 12.2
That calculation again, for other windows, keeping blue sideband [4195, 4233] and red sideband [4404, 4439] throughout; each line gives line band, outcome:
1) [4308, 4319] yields 0.094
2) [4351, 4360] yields 0.133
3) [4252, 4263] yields 0.033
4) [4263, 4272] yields 0.057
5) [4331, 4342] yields 0.151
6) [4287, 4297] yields 0.057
